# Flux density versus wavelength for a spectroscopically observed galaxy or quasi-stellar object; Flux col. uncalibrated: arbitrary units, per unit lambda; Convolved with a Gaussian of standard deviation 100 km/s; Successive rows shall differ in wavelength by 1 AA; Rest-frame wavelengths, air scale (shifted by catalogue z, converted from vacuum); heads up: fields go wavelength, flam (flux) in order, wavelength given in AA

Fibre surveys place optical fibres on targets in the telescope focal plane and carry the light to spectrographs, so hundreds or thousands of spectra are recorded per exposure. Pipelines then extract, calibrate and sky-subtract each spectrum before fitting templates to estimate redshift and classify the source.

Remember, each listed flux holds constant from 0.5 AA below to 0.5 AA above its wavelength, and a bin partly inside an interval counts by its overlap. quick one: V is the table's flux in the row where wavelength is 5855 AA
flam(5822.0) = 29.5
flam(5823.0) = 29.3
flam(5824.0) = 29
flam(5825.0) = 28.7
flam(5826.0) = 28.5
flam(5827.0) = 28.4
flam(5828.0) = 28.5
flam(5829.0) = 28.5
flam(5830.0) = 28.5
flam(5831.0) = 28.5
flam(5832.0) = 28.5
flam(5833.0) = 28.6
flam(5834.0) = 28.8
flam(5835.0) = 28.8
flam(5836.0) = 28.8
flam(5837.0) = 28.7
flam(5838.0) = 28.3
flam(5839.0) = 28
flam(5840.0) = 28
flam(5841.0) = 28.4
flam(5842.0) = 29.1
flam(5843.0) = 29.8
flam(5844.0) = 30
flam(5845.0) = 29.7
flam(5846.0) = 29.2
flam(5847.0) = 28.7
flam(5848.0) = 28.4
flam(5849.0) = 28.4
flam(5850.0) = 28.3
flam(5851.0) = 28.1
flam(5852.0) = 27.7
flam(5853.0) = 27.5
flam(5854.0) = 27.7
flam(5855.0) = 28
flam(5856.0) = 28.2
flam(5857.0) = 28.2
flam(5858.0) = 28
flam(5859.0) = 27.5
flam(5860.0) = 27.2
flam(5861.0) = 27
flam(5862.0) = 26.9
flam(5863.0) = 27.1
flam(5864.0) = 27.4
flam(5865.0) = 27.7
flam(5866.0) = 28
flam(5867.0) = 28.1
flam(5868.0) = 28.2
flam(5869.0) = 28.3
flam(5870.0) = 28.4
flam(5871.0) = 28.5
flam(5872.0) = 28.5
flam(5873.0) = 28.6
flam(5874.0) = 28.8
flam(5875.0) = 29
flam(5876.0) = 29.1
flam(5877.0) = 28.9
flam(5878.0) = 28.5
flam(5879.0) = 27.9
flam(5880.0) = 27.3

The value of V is 28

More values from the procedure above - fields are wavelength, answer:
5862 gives 26.9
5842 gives 29.1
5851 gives 28.1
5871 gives 28.5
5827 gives 28.4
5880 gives 27.3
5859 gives 27.5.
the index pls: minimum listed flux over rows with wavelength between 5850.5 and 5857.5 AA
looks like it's 27.5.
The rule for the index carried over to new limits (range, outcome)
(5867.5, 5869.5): 28.2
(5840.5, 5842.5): 28.4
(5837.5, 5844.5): 28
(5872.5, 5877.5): 28.6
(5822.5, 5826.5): 28.5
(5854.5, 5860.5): 27.2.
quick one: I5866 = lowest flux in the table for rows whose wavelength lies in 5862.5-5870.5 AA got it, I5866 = 27.1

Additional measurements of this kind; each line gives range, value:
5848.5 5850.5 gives 28.3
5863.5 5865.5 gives 27.4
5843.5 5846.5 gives 29.2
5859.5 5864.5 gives 26.9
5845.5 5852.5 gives 27.7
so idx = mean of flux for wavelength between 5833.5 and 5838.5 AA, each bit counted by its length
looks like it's 28.7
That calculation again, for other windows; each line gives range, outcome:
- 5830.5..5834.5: 28.6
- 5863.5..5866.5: 27.7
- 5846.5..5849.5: 28.5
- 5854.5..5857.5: 28.1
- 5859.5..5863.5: 27.1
